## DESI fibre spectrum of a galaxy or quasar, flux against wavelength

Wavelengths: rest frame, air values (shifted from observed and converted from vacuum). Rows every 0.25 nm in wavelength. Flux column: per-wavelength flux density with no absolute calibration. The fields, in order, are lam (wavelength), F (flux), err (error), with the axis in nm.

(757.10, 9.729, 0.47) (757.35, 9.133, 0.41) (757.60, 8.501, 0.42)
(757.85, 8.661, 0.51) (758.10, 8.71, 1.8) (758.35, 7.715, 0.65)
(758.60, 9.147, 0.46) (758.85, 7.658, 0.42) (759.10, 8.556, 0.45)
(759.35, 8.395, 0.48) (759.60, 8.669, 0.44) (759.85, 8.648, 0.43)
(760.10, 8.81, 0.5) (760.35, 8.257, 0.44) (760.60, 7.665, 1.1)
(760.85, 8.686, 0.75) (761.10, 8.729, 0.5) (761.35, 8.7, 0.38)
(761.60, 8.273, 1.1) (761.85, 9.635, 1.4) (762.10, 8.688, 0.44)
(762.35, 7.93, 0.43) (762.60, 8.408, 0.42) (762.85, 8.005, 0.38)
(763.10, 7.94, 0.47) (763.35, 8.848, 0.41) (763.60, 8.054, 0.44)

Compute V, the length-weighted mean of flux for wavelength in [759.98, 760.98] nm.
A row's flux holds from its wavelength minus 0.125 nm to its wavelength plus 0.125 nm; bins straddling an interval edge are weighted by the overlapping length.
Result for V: 8.35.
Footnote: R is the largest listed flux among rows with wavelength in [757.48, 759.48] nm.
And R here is 9.147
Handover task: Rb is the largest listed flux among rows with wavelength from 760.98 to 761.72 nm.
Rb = 8.729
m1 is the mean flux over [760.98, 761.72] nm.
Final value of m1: 8.57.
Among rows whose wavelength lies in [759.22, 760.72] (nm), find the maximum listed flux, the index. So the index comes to 8.81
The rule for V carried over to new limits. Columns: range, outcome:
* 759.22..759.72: 8.53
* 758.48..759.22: 8.45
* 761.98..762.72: 8.34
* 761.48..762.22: 8.87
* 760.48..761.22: 8.36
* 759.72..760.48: 8.57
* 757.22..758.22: 8.76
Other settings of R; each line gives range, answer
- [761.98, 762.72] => 8.688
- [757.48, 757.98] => 8.661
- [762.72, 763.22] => 8.005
